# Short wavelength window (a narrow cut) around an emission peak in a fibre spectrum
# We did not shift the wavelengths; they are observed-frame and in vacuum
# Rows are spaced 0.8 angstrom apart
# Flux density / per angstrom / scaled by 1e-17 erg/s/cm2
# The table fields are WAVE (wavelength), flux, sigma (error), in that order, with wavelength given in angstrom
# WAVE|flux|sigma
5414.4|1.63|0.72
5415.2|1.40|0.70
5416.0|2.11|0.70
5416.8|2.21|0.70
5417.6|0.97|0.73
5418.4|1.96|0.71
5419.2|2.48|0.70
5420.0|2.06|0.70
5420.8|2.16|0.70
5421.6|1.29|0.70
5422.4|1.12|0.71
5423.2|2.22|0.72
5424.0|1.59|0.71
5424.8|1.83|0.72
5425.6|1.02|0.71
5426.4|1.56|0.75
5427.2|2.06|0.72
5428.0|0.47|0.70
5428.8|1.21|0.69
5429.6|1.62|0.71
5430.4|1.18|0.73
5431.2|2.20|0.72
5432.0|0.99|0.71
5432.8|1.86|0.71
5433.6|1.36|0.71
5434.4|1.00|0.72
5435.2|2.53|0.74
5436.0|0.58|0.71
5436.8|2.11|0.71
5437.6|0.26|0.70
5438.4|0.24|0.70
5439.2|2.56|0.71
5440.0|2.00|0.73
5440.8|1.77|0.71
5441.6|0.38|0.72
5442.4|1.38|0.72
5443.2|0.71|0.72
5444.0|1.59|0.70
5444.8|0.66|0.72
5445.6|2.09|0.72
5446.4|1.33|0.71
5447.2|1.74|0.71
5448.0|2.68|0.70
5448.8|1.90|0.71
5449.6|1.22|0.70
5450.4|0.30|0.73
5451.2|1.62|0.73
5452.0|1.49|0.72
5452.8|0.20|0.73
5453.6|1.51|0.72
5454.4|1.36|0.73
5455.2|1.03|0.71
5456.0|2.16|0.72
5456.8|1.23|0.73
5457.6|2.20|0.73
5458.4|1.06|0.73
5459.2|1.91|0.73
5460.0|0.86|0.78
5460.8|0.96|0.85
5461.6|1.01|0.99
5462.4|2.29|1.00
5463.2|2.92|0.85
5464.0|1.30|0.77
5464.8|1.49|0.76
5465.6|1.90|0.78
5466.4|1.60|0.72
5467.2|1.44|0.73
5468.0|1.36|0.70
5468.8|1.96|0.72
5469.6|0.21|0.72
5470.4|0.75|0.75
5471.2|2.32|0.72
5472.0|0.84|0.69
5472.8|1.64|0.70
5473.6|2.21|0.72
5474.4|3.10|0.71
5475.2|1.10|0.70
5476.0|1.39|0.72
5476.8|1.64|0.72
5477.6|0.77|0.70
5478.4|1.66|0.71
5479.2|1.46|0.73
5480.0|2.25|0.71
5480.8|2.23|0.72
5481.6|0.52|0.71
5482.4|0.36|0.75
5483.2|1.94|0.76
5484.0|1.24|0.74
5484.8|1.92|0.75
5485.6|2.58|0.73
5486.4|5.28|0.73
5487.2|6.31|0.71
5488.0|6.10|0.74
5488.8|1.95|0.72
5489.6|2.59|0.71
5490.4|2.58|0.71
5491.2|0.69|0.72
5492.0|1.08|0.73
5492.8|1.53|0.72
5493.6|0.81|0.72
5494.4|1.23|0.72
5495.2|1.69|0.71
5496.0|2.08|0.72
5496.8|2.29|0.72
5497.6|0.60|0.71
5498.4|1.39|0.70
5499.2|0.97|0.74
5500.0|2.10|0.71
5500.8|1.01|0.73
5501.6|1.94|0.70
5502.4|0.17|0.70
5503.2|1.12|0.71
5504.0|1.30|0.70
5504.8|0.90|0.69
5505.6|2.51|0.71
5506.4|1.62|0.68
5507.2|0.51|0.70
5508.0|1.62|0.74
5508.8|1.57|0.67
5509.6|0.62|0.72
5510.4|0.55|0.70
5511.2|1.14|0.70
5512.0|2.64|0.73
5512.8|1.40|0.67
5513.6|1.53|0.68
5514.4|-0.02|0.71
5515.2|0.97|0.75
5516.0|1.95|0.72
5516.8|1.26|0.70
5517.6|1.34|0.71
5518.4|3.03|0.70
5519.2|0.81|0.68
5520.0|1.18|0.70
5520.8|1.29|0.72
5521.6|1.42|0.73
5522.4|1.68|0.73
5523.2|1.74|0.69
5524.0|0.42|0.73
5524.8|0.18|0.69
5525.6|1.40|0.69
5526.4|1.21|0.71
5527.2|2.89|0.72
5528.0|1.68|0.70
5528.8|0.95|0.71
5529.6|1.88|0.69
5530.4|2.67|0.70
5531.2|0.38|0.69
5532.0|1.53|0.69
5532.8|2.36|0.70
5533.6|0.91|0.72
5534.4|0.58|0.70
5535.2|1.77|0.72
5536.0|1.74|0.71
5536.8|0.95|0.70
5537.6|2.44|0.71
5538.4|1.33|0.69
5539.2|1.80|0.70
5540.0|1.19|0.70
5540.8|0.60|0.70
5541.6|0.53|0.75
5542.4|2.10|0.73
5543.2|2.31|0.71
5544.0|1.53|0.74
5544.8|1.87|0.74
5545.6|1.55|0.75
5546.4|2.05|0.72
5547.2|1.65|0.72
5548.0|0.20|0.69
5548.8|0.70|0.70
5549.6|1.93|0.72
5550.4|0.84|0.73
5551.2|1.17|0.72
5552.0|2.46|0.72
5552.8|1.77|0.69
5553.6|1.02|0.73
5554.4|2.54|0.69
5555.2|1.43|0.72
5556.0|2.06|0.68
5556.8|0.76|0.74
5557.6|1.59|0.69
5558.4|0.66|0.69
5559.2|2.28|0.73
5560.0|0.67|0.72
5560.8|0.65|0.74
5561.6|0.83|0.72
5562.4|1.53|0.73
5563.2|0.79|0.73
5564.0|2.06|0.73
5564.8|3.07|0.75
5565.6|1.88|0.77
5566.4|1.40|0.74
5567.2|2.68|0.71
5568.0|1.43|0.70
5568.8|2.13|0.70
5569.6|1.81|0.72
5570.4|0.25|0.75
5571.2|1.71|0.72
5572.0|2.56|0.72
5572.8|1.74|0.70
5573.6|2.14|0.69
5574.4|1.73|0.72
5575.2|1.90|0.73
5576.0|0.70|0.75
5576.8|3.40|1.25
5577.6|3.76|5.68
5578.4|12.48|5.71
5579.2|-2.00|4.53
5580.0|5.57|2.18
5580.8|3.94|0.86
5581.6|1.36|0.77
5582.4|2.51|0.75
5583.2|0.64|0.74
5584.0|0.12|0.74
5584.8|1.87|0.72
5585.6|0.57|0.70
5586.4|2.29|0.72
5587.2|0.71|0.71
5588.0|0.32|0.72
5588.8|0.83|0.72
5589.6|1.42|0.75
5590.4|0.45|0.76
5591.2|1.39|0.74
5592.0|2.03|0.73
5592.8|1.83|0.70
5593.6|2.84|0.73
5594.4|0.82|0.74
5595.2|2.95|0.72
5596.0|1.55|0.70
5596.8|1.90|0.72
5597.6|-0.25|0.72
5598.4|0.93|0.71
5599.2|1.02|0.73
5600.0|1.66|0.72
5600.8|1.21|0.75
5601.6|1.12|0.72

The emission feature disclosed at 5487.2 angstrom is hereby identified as [O III]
